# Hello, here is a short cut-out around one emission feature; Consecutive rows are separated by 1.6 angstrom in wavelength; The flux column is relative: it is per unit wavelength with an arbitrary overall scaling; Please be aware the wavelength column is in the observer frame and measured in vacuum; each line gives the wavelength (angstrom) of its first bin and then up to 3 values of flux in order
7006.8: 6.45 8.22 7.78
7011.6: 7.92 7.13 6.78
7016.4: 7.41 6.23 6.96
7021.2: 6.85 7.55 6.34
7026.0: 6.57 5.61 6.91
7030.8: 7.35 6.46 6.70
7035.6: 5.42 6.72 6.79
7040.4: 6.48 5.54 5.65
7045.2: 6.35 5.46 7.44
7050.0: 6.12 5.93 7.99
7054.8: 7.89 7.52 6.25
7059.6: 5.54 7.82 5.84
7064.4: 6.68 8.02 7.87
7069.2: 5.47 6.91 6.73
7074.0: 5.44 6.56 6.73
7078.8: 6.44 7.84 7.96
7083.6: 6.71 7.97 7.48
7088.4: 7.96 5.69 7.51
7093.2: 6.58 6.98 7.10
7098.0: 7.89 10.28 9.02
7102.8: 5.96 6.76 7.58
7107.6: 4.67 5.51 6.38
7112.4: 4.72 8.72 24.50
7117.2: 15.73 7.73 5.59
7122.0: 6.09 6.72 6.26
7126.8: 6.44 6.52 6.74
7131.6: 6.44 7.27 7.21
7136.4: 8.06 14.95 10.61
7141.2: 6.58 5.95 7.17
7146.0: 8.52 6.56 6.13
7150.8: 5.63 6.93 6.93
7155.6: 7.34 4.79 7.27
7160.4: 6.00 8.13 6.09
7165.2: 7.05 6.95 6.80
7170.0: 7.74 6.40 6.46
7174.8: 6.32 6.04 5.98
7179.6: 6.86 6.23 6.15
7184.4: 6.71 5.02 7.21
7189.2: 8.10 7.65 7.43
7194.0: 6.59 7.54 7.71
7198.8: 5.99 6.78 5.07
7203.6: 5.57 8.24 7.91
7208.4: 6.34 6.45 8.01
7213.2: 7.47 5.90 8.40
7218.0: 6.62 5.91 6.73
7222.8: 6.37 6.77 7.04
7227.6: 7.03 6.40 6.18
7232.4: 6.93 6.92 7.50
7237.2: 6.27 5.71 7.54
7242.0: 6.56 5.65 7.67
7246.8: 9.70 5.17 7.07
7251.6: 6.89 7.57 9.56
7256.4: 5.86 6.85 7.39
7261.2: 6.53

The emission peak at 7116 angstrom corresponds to H-alpha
